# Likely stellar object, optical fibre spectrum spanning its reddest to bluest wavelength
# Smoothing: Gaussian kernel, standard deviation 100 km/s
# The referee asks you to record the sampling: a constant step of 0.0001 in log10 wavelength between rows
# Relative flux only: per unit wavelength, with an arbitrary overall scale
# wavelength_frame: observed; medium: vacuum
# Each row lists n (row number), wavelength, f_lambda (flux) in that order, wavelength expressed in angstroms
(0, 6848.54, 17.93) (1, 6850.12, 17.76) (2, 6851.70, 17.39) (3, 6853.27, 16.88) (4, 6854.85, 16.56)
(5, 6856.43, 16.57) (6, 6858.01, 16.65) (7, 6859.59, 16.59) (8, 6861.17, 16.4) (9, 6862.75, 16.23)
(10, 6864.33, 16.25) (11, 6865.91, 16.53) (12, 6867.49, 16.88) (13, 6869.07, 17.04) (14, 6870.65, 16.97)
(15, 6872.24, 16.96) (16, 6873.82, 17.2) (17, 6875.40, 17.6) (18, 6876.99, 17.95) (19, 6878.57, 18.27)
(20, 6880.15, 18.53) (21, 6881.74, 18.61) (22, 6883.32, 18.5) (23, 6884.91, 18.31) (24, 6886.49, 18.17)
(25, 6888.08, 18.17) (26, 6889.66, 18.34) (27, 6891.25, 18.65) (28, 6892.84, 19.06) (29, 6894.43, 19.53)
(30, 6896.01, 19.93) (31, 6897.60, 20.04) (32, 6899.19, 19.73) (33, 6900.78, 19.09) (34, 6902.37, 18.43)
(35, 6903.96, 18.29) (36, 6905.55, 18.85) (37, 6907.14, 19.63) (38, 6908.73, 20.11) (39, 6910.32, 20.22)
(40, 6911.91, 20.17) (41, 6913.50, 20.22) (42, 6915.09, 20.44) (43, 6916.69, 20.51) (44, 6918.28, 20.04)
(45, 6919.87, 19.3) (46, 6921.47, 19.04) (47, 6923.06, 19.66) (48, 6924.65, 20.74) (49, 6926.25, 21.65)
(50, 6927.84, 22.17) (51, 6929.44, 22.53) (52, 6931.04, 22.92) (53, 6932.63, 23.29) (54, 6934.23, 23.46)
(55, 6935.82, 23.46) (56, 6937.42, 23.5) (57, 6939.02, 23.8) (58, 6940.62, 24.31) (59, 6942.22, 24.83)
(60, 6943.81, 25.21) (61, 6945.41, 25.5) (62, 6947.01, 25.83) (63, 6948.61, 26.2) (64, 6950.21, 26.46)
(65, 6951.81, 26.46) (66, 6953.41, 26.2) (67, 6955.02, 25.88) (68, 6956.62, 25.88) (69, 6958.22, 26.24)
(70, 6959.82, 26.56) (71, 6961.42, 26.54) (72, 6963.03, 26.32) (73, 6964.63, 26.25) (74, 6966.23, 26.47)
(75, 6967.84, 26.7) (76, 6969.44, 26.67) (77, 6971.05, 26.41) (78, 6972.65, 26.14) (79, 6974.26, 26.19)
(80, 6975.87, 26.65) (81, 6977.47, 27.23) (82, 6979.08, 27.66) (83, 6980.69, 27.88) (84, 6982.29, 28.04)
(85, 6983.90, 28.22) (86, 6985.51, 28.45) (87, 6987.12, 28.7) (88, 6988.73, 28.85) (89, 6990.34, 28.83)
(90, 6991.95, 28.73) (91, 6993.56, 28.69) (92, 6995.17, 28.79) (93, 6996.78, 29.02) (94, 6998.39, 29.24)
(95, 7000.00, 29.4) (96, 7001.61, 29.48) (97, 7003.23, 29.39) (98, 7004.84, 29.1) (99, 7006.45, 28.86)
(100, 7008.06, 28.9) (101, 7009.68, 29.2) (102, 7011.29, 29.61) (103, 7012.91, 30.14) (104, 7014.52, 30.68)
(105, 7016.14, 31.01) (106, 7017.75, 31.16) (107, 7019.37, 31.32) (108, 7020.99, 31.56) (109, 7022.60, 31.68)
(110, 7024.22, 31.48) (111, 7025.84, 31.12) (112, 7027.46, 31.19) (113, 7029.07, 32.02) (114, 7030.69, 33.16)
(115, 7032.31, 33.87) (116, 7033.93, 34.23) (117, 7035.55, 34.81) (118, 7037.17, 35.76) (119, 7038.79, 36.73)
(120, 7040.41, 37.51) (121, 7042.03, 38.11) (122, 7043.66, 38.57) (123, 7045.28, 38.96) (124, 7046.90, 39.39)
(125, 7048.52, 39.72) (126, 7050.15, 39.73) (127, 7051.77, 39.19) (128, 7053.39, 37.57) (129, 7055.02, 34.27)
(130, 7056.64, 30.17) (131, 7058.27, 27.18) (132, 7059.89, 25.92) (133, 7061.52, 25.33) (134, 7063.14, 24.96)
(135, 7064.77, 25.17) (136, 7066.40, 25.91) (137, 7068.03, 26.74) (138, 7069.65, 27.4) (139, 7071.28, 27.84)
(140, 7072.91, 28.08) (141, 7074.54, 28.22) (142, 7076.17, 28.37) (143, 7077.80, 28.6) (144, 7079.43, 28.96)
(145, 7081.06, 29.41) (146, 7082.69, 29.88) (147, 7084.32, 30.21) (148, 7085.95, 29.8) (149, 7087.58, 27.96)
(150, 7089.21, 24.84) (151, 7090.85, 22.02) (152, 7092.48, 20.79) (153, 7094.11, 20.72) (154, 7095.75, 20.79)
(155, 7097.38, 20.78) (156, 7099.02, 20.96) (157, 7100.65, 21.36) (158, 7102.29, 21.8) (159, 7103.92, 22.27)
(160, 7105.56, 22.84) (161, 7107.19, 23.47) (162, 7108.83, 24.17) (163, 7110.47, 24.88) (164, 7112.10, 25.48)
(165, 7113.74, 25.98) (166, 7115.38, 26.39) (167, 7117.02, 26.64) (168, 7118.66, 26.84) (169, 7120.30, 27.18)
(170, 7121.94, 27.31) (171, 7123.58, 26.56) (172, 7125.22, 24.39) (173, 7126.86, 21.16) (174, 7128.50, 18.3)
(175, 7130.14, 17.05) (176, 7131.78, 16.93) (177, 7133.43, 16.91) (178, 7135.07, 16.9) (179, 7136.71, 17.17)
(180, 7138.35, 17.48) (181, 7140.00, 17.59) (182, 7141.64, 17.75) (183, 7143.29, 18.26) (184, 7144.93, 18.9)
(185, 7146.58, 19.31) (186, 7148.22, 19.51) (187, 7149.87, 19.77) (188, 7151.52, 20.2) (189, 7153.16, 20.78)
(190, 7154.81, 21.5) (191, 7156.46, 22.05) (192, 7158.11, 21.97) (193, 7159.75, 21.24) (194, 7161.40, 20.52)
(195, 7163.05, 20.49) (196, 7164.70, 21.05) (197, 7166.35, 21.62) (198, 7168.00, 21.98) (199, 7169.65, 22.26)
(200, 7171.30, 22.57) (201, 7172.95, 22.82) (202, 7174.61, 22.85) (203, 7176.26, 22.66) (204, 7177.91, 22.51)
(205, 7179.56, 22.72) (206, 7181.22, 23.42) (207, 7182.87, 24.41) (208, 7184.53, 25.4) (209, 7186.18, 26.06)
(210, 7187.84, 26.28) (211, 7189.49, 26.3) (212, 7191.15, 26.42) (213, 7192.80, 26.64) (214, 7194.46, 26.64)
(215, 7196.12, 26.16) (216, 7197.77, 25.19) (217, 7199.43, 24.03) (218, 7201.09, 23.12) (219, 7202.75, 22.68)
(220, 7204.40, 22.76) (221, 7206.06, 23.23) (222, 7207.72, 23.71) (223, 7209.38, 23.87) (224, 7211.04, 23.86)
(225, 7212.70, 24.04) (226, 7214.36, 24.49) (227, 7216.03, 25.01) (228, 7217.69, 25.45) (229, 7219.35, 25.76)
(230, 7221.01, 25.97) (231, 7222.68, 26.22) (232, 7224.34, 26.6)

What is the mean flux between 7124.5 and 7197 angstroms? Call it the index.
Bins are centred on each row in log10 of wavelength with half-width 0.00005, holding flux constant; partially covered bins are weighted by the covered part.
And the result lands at 21.5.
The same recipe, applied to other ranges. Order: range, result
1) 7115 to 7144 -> 21.1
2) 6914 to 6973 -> 24.1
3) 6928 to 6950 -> 24.2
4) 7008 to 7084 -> 31.7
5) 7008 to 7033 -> 31.2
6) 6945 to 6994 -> 27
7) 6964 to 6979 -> 26.6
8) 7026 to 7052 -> 36.2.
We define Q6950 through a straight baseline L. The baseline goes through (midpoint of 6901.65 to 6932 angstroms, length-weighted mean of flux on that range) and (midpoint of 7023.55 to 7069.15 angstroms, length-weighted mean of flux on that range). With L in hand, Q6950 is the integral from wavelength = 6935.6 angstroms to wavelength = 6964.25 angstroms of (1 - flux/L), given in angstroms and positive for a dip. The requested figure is -2.4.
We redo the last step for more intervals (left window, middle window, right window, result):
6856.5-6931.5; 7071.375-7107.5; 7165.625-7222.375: -4.6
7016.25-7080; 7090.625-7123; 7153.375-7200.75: 5.1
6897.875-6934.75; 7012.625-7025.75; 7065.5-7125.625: -4.4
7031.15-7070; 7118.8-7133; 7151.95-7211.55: 2.7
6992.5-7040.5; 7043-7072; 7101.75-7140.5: -4.2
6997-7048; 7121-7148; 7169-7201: 7.5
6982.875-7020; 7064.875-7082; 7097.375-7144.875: -2.1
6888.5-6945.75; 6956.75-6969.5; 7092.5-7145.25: -3.2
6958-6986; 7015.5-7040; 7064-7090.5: -4.8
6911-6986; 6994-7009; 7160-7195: -3.0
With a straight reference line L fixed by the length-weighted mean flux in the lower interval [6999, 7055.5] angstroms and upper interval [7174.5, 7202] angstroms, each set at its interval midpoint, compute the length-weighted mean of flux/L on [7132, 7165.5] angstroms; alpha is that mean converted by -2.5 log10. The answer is 0.35 mag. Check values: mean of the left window 33.4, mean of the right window 24.8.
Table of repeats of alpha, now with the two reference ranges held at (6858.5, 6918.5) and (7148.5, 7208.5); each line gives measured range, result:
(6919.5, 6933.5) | -0.120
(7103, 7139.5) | -0.015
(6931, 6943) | -0.228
